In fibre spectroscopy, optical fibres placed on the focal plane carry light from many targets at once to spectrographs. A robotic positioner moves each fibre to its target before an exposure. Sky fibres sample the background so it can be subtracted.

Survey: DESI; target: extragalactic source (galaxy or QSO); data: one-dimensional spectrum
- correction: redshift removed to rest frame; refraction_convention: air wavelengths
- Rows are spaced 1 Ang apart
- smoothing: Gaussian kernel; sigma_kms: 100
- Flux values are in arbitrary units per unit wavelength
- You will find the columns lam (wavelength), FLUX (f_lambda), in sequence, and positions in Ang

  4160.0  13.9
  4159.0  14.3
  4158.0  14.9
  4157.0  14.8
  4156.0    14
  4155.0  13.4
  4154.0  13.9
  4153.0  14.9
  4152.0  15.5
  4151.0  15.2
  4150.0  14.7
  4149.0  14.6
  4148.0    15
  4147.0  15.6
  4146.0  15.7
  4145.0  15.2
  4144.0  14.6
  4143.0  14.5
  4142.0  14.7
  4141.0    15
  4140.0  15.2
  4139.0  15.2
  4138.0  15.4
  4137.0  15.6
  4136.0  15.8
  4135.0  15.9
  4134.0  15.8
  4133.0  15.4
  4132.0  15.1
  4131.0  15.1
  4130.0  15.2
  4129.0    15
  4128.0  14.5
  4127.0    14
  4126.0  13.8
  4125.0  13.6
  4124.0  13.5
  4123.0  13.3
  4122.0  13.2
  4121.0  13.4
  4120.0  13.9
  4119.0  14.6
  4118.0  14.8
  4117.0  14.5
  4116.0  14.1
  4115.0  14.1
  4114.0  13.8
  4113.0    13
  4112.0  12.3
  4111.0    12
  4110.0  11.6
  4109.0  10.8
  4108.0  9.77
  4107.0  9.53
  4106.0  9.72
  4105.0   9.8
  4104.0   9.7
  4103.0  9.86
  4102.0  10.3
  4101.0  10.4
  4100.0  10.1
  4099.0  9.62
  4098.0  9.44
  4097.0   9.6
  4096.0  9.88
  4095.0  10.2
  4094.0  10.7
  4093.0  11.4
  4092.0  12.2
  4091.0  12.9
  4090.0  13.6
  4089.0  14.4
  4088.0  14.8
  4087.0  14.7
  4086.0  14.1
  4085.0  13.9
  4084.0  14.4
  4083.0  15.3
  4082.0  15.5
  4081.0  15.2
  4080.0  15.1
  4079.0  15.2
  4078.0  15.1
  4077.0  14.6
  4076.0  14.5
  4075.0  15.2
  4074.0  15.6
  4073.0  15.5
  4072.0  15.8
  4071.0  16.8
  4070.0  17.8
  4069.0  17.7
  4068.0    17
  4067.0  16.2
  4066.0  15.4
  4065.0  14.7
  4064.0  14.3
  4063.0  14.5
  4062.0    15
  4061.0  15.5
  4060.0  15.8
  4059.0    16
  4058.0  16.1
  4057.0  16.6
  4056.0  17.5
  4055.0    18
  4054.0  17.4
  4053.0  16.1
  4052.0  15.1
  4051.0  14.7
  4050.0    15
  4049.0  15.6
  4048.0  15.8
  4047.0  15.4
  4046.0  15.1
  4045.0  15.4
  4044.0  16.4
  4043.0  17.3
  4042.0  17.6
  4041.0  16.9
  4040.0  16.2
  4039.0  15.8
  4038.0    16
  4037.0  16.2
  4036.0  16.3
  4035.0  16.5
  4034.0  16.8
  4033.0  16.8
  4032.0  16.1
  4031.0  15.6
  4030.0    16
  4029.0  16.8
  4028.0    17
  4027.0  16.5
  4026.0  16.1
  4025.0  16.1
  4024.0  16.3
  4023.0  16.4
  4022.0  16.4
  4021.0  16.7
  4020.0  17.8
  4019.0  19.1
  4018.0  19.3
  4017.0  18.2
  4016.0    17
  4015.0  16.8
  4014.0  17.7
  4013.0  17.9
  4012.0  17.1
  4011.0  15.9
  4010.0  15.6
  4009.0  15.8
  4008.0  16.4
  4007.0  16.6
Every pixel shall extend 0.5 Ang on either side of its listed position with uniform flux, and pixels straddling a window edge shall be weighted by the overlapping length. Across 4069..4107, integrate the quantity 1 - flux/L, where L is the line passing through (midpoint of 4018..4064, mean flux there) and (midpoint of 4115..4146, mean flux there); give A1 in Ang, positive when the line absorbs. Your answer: 5.9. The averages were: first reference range 16.3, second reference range 14.7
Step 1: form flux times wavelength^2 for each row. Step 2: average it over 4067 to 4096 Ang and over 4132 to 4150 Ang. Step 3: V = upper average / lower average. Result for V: 1.1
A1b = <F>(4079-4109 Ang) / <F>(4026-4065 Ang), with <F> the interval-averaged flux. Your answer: 0.7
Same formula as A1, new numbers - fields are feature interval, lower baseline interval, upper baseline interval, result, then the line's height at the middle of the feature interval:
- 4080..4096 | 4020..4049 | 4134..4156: 2.3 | 15.7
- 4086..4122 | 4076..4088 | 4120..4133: 6.4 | 14.5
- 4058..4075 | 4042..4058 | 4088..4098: -1.7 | 14.4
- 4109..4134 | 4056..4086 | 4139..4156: 2.0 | 15.1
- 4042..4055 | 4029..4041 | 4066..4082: 0.1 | 16.1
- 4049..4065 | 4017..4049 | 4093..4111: -1.6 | 14.3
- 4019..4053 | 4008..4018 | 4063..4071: 0.7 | 16.6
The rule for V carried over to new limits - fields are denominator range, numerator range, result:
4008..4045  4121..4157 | 0.93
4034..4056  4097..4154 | 0.87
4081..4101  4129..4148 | 1.25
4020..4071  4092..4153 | 0.85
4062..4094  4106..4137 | 0.94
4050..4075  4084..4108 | 0.72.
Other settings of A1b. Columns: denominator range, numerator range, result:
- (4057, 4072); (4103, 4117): 0.73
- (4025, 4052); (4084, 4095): 0.82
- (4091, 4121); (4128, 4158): 1.31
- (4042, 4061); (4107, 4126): 0.81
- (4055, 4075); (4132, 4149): 0.95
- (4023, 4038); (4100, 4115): 0.67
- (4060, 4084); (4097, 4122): 0.75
